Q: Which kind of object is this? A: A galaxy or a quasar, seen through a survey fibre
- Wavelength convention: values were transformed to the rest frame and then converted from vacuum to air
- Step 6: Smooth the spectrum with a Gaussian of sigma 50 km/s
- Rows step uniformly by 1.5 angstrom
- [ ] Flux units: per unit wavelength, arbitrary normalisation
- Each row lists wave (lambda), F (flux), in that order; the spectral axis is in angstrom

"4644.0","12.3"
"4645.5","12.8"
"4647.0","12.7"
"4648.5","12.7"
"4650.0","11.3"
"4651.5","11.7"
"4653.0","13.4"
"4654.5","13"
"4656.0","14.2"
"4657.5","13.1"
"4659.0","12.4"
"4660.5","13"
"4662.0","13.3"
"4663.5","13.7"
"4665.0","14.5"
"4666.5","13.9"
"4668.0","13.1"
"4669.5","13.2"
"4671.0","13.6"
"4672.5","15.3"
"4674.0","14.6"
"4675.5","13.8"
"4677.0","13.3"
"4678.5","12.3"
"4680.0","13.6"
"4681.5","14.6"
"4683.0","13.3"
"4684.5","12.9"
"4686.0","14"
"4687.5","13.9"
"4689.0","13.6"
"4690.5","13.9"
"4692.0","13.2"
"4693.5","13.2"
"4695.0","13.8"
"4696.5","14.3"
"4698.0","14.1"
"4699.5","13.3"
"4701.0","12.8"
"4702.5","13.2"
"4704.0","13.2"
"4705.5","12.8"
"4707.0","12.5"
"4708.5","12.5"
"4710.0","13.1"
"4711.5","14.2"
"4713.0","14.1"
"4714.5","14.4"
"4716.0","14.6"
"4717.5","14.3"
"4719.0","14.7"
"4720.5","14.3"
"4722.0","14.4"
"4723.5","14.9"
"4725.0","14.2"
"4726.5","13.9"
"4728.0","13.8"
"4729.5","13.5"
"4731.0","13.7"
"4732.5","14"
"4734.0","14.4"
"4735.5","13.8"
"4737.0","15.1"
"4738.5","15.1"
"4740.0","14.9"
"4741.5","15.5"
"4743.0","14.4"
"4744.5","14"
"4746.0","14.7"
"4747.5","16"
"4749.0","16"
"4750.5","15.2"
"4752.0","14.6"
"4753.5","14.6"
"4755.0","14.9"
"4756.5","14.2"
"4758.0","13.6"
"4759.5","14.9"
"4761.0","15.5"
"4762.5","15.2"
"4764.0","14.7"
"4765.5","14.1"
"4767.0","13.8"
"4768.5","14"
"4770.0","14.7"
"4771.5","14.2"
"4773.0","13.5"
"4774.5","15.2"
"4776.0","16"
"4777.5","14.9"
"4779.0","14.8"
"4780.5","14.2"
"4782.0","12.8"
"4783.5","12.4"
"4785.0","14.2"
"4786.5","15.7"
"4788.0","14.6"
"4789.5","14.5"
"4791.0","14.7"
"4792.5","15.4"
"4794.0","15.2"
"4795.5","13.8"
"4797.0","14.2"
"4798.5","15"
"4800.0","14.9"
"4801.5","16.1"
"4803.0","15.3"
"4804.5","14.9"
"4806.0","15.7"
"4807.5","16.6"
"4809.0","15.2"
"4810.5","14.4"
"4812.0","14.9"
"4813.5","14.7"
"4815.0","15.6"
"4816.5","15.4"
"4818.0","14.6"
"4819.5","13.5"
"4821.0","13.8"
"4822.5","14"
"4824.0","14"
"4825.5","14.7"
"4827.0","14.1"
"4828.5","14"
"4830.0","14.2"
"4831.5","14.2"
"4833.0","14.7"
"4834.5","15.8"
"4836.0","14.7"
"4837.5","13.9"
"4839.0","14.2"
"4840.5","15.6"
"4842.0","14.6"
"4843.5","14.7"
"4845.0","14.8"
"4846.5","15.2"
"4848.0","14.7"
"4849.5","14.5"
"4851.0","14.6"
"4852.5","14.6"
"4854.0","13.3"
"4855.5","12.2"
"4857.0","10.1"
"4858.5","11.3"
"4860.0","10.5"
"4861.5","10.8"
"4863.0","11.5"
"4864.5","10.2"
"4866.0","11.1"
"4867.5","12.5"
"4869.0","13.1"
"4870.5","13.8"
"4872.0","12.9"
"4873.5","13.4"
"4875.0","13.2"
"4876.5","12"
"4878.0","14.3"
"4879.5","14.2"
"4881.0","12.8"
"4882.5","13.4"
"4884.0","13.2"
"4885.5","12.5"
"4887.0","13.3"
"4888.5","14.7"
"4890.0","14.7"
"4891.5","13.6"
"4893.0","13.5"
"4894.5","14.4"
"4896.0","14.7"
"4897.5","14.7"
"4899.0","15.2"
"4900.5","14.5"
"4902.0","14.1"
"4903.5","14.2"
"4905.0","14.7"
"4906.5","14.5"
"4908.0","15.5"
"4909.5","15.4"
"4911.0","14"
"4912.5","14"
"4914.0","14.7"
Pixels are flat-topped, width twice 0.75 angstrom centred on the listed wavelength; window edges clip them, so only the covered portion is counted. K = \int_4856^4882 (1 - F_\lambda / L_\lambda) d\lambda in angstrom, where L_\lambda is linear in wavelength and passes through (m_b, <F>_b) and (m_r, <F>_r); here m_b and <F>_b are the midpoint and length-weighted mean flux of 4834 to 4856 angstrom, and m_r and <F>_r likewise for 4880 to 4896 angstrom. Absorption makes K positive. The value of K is 3.3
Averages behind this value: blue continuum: 14.5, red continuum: 13.7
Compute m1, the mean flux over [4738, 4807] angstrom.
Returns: 14.7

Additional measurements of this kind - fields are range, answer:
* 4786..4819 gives 15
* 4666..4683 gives 13.7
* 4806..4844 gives 14.7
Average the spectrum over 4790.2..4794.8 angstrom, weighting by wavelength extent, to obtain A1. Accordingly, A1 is 15.1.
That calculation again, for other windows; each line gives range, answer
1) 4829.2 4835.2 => 14.7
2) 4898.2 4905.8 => 14.5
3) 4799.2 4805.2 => 15.3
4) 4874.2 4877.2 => 12.6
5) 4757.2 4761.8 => 14.7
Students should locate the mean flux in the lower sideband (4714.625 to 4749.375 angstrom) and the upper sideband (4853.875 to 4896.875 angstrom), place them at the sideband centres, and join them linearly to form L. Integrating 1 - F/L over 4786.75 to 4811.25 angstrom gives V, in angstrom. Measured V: -2.4 angstrom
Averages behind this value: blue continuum 14.5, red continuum 12.8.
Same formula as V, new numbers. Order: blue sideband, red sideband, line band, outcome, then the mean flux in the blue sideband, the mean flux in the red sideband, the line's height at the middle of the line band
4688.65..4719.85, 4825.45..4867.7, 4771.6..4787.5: -1.0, 13.6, 13.5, 13.5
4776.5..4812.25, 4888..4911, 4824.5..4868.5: 3.5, 14.8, 14.5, 14.7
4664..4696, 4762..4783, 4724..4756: -1.0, 13.7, 14.4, 14.2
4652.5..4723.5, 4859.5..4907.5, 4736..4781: -4.0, 13.6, 13.3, 13.5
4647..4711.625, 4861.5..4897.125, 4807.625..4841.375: -3.6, 13.4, 13.1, 13.2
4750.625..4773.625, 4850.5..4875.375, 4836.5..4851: -2.3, 14.5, 12.3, 12.7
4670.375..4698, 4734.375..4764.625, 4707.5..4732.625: 0.6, 13.7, 14.8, 14.3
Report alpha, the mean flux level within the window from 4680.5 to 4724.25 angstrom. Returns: 13.7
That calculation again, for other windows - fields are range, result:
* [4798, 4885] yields 13.9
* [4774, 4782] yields 14.8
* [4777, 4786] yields 13.9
